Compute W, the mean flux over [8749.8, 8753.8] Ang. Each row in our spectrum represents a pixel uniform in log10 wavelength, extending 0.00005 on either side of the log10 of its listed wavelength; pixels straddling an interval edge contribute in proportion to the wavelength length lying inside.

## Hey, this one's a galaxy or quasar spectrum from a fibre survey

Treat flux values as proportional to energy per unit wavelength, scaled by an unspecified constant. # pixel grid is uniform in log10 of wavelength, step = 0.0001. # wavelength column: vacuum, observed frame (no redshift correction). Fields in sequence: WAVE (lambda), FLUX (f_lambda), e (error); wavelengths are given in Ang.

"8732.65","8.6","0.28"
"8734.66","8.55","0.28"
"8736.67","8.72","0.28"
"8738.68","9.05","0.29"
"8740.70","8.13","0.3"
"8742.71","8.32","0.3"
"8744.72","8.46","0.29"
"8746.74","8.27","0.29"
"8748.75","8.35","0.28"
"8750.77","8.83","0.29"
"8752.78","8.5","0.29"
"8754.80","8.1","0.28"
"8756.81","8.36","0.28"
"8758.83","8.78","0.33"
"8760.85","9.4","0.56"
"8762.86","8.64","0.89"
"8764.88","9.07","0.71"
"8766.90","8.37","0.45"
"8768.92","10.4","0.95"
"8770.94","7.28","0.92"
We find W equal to 8.66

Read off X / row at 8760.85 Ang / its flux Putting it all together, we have 9.4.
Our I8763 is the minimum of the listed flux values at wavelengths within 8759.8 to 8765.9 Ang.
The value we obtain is 8.64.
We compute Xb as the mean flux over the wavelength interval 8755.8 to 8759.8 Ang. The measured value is 8.57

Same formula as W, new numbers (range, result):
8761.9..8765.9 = 8.85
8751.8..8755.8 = 8.29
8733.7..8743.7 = 8.55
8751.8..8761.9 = 8.63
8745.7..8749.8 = 8.3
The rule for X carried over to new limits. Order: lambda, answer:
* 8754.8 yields 8.1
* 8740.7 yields 8.13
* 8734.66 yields 8.55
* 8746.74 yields 8.27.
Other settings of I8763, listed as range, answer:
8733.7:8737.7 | 8.55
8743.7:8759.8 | 8.1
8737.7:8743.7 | 8.13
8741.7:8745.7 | 8.32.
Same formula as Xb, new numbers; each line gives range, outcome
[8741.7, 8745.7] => 8.4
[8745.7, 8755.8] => 8.4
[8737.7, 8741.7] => 8.57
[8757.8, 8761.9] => 9.08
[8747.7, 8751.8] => 8.59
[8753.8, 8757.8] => 8.24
